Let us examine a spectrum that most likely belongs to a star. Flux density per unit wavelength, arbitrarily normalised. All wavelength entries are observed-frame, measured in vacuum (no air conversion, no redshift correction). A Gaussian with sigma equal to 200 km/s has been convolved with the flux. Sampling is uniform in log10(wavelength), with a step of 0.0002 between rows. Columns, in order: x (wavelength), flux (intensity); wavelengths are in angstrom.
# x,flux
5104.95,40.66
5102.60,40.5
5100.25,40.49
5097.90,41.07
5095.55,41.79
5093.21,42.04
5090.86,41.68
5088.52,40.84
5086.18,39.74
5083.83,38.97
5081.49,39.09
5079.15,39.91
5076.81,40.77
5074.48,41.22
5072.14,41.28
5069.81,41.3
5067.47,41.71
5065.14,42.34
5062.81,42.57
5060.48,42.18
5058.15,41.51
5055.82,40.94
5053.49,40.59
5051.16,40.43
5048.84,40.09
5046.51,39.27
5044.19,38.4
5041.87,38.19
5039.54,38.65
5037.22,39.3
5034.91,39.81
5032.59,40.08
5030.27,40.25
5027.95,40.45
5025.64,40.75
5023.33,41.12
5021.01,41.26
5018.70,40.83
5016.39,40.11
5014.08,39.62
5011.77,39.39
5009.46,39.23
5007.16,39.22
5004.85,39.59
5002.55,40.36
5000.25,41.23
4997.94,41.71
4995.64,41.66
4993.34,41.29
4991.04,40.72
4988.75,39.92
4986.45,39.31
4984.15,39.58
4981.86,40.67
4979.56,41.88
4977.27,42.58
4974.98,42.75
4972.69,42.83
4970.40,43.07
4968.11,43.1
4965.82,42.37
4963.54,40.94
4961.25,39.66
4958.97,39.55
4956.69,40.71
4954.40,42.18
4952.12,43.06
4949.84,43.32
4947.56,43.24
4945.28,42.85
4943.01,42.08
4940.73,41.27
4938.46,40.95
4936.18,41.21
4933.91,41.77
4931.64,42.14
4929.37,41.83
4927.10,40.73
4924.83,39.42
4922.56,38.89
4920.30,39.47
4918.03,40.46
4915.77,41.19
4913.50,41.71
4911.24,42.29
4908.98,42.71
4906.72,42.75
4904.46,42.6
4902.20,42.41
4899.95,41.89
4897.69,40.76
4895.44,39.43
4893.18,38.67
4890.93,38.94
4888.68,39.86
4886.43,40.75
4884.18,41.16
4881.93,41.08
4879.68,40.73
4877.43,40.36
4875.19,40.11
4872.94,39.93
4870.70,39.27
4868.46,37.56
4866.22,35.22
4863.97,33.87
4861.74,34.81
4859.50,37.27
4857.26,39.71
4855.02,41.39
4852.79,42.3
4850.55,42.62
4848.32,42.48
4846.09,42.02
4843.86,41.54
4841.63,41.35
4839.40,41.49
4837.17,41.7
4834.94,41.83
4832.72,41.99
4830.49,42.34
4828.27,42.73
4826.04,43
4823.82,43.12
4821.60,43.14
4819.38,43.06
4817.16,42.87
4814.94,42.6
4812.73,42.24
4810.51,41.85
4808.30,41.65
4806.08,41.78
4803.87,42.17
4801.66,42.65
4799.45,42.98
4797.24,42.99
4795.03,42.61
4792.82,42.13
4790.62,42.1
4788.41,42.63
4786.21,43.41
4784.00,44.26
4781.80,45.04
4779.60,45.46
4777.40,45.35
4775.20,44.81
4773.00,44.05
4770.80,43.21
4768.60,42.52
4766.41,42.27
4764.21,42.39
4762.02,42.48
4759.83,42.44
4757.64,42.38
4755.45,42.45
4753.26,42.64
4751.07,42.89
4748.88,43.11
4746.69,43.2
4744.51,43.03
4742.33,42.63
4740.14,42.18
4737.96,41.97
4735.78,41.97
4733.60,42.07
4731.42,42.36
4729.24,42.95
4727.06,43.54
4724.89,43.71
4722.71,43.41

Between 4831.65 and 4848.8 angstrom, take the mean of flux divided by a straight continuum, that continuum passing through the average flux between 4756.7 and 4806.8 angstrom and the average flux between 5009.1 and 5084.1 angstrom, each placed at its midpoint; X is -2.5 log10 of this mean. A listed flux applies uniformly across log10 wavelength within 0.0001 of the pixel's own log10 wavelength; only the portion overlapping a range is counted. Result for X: 0.02 mag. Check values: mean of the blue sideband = 43.2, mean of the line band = 41.8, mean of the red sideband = 40.4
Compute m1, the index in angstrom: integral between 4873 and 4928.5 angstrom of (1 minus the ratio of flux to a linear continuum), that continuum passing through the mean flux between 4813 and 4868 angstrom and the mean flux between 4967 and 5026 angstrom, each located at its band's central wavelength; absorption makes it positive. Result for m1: 0.3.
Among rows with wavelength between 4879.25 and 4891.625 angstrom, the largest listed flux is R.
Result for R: 41.16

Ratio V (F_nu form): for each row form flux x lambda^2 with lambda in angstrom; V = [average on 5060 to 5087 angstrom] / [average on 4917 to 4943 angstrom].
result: 1.06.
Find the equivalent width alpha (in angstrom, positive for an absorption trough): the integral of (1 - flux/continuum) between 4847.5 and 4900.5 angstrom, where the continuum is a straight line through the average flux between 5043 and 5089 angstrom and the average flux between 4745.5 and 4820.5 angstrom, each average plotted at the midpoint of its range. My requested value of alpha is 3.4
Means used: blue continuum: 43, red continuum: 40.7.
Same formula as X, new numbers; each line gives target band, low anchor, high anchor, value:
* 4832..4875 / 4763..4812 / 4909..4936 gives 0.058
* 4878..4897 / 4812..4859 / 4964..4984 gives 0.054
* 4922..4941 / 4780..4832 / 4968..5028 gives 0.015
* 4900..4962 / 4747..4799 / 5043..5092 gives 0.009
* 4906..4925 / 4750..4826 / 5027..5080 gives 0.020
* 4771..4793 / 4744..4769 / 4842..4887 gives -0.051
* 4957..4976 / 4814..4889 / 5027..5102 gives -0.029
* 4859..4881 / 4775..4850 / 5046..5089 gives 0.117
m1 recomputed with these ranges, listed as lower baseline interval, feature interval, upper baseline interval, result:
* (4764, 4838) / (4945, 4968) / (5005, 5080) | -0.29 angstrom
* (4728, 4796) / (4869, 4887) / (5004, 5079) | 0.68 angstrom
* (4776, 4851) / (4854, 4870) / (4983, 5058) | 1.88 angstrom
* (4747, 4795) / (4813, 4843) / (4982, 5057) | 0.08 angstrom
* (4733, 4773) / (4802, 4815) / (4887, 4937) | 0.00 angstrom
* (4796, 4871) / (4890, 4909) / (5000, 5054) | -0.15 angstrom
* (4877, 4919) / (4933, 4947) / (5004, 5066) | -0.33 angstrom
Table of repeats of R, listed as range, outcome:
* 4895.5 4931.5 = 42.75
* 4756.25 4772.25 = 43.21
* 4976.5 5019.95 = 42.58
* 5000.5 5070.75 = 42.57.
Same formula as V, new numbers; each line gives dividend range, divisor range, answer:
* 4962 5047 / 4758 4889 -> 1.05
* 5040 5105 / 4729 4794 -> 1.07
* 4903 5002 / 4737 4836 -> 1.04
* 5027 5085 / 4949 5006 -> 1.01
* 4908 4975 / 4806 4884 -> 1.06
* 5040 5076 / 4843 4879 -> 1.12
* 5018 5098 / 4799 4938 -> 1.07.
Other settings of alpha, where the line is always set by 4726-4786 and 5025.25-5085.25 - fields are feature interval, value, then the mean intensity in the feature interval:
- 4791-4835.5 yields 0.1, 42.5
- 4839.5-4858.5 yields 0.3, 41.6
